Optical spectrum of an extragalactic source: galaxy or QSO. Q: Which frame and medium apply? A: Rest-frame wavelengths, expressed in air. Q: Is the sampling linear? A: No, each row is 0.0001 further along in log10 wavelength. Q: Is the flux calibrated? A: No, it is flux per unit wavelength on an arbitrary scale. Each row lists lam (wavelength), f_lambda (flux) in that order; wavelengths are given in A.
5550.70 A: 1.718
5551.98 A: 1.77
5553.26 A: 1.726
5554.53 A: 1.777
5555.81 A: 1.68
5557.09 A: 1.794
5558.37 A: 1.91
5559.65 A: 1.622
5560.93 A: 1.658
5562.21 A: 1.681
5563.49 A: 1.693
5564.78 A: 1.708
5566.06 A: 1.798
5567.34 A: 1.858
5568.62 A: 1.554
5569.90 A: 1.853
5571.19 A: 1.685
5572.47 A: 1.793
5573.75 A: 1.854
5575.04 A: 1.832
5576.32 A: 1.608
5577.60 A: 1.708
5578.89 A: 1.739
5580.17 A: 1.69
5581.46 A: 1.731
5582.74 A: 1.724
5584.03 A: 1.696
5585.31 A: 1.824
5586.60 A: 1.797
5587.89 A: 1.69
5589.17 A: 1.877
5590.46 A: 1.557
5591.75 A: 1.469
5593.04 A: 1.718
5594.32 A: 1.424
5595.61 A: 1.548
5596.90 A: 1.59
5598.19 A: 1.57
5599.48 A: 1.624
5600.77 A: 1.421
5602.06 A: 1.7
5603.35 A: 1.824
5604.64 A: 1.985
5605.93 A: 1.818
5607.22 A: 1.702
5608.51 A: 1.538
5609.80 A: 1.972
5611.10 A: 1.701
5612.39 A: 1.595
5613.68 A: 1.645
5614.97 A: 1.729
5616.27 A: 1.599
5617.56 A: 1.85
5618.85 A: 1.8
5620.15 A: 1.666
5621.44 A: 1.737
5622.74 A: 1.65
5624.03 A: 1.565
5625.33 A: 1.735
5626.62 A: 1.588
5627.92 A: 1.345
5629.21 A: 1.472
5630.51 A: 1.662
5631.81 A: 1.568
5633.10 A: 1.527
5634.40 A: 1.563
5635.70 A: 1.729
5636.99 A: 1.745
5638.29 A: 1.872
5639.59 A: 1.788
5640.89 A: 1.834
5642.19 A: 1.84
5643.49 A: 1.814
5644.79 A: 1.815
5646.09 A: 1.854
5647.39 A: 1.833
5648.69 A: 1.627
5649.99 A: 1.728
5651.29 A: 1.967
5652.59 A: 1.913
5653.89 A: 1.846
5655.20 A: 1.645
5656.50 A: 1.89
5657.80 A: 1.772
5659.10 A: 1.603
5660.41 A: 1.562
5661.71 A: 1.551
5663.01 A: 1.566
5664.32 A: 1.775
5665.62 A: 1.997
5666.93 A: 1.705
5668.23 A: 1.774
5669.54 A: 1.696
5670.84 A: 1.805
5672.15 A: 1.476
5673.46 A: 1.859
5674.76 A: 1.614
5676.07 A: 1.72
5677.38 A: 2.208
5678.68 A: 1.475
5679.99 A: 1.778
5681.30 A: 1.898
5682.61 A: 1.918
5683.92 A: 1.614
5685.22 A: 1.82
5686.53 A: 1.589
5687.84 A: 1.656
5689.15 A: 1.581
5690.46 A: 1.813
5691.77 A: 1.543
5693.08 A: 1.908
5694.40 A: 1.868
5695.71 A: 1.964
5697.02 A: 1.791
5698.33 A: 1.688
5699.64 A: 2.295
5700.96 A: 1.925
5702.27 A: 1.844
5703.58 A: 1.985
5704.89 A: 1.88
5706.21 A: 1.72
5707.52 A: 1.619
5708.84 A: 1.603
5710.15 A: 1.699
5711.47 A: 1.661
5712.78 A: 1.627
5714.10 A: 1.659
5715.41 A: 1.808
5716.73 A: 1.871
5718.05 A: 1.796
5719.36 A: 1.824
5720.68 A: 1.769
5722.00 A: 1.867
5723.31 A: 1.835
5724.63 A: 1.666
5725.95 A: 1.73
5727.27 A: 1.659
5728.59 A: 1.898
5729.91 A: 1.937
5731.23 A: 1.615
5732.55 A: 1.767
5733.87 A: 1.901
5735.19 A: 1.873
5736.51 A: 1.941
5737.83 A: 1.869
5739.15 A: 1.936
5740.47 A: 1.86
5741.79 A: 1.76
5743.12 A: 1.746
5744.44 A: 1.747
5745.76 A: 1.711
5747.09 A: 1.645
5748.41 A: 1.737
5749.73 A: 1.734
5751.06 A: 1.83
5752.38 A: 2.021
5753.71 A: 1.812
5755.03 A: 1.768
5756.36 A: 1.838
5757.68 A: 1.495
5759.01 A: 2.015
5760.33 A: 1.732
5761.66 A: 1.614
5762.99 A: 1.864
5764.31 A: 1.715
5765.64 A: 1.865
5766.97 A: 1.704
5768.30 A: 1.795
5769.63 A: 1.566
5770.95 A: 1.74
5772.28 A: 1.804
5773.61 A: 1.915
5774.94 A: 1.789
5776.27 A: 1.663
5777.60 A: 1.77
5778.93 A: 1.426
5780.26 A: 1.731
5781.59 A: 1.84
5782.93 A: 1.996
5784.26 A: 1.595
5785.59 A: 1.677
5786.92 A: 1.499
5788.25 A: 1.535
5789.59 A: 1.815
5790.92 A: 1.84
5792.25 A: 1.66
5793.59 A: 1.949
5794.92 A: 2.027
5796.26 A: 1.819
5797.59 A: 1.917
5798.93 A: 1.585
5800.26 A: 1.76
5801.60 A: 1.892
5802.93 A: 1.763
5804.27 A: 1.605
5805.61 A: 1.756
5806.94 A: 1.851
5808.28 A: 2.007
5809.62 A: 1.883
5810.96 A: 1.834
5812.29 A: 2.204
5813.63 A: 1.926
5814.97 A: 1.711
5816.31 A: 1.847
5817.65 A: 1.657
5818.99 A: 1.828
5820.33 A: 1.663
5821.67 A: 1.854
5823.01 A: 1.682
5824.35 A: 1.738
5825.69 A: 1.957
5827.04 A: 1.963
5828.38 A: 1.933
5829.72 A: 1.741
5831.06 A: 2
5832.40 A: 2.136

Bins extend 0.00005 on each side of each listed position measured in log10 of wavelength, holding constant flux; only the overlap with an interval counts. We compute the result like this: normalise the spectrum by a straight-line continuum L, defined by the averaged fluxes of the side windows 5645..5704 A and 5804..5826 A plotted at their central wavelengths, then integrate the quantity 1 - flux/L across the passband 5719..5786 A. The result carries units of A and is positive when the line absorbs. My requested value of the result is 1.0 A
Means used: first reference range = 1.78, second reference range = 1.83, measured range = 1.78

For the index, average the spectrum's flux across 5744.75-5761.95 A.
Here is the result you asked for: 1.77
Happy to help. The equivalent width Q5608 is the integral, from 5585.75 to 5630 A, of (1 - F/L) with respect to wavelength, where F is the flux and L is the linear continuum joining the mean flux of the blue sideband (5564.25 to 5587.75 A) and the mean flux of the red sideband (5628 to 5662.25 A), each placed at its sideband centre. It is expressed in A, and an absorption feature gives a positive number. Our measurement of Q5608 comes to 1.9 A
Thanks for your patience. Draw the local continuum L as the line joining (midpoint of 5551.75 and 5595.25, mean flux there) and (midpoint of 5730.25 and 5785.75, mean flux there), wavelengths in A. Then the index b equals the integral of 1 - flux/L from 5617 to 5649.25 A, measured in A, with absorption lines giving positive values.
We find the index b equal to 0.7 A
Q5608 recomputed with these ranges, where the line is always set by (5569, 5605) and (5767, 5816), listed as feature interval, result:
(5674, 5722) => -1.1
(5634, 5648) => -0.6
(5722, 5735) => -0.2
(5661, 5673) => 0.1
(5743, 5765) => 0.0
